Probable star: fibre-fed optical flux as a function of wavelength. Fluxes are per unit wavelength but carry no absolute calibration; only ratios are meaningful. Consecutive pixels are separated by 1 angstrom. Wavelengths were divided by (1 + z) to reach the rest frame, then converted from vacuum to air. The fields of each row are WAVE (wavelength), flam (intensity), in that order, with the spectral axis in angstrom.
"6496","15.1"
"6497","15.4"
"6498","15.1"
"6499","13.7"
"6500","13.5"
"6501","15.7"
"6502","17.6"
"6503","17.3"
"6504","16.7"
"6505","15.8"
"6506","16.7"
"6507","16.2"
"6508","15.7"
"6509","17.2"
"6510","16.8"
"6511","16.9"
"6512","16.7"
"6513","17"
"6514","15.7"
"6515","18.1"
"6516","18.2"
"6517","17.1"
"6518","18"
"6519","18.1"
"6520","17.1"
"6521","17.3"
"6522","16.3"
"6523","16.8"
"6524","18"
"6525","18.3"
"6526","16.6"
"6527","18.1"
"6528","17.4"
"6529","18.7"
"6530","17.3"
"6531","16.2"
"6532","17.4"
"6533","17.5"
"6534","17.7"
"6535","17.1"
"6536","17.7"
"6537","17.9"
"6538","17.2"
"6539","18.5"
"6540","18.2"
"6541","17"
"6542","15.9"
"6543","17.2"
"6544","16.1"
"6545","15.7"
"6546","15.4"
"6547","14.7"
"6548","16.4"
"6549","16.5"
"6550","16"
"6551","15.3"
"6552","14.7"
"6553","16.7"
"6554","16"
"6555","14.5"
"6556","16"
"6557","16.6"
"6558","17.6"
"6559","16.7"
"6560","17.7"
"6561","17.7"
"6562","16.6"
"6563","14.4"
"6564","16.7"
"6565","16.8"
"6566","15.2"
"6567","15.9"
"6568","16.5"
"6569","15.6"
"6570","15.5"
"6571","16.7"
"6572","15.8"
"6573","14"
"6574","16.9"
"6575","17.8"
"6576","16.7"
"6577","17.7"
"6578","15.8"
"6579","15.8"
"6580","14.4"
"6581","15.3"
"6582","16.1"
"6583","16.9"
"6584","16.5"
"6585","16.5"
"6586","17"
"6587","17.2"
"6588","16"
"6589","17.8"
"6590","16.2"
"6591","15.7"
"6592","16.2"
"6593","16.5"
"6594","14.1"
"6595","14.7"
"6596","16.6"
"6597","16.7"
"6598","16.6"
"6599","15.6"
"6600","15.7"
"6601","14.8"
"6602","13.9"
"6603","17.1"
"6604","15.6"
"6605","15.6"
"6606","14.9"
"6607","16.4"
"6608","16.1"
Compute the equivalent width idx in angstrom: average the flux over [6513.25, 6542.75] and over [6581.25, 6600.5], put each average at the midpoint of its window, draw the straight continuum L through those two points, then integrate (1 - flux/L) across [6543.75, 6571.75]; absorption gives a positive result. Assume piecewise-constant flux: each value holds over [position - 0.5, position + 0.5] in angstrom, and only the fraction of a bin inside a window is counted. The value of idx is 1.3 angstrom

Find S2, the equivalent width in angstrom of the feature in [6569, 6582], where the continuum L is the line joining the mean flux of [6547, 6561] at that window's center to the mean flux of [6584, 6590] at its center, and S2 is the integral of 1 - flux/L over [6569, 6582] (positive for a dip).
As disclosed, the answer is 0.5 angstrom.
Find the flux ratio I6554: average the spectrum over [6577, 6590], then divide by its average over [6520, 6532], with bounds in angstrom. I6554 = 0.94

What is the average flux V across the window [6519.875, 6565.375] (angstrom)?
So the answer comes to 16.8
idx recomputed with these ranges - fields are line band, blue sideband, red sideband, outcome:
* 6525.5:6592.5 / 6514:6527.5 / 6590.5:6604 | 0.3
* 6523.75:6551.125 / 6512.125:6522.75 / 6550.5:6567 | -0.4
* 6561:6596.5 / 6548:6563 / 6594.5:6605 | -0.4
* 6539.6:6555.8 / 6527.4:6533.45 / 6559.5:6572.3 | 0.8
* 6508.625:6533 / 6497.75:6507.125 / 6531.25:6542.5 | -0.9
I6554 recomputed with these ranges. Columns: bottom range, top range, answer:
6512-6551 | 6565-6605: 0.94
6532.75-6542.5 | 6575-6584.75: 0.93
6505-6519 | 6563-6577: 0.95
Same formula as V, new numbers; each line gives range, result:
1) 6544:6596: 16.1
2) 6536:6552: 16.5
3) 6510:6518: 17.1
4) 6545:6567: 16.1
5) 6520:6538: 17.4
